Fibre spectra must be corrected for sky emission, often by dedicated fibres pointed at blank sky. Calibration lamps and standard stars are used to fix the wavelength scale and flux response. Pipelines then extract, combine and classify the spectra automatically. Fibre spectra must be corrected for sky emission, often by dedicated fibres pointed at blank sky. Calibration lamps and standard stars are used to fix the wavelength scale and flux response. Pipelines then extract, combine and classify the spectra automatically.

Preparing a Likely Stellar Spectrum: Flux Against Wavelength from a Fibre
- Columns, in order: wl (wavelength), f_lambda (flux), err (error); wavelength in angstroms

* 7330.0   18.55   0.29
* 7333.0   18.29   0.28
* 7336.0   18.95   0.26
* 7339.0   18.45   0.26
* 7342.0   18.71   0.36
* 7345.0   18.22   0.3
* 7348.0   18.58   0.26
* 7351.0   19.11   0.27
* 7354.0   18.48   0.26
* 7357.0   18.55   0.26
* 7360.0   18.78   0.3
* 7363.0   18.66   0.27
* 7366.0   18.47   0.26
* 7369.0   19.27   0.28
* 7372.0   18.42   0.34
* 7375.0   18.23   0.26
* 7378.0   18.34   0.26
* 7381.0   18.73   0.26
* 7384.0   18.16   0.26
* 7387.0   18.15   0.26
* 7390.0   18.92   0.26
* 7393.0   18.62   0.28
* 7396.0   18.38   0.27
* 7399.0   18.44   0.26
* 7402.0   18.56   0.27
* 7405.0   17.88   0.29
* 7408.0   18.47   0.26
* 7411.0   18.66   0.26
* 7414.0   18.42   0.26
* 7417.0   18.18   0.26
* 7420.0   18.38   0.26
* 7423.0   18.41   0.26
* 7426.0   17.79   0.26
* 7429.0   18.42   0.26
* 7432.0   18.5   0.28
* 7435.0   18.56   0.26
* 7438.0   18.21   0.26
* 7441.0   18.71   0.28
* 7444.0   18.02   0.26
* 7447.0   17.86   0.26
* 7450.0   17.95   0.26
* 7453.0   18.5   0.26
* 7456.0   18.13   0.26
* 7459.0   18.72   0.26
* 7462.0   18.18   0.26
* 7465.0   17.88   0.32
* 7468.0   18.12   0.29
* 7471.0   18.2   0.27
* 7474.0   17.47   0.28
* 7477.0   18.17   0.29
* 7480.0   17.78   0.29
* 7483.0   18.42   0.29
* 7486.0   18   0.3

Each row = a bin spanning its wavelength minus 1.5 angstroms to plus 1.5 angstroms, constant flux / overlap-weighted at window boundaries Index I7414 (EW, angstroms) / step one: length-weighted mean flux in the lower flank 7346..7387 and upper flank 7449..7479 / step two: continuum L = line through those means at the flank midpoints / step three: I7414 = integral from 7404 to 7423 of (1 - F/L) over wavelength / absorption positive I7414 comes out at 0.0 angstroms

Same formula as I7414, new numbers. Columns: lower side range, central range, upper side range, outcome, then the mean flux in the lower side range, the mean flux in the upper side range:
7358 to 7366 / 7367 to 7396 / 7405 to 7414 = 0.1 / 18.7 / 18.4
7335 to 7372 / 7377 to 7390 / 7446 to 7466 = 0.1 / 18.7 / 18.2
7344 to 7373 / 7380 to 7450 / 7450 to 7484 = 0.1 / 18.7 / 18.1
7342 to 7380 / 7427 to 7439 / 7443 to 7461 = -0.1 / 18.6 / 18.2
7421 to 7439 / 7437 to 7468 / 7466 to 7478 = -0.1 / 18.3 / 18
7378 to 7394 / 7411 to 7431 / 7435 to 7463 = 0.1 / 18.5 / 18.3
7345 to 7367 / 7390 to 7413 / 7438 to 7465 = 0.0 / 18.6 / 18.2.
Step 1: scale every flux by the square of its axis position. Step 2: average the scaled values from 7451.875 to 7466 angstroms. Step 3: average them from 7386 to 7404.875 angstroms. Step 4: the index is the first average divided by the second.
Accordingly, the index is 1.0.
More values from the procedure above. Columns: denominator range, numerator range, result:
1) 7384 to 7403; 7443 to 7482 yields 1.00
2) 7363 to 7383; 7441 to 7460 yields 1.00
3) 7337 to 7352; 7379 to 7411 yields 1.00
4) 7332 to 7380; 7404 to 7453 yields 1.00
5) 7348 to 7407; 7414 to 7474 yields 1.00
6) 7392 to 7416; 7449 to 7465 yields 1.01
